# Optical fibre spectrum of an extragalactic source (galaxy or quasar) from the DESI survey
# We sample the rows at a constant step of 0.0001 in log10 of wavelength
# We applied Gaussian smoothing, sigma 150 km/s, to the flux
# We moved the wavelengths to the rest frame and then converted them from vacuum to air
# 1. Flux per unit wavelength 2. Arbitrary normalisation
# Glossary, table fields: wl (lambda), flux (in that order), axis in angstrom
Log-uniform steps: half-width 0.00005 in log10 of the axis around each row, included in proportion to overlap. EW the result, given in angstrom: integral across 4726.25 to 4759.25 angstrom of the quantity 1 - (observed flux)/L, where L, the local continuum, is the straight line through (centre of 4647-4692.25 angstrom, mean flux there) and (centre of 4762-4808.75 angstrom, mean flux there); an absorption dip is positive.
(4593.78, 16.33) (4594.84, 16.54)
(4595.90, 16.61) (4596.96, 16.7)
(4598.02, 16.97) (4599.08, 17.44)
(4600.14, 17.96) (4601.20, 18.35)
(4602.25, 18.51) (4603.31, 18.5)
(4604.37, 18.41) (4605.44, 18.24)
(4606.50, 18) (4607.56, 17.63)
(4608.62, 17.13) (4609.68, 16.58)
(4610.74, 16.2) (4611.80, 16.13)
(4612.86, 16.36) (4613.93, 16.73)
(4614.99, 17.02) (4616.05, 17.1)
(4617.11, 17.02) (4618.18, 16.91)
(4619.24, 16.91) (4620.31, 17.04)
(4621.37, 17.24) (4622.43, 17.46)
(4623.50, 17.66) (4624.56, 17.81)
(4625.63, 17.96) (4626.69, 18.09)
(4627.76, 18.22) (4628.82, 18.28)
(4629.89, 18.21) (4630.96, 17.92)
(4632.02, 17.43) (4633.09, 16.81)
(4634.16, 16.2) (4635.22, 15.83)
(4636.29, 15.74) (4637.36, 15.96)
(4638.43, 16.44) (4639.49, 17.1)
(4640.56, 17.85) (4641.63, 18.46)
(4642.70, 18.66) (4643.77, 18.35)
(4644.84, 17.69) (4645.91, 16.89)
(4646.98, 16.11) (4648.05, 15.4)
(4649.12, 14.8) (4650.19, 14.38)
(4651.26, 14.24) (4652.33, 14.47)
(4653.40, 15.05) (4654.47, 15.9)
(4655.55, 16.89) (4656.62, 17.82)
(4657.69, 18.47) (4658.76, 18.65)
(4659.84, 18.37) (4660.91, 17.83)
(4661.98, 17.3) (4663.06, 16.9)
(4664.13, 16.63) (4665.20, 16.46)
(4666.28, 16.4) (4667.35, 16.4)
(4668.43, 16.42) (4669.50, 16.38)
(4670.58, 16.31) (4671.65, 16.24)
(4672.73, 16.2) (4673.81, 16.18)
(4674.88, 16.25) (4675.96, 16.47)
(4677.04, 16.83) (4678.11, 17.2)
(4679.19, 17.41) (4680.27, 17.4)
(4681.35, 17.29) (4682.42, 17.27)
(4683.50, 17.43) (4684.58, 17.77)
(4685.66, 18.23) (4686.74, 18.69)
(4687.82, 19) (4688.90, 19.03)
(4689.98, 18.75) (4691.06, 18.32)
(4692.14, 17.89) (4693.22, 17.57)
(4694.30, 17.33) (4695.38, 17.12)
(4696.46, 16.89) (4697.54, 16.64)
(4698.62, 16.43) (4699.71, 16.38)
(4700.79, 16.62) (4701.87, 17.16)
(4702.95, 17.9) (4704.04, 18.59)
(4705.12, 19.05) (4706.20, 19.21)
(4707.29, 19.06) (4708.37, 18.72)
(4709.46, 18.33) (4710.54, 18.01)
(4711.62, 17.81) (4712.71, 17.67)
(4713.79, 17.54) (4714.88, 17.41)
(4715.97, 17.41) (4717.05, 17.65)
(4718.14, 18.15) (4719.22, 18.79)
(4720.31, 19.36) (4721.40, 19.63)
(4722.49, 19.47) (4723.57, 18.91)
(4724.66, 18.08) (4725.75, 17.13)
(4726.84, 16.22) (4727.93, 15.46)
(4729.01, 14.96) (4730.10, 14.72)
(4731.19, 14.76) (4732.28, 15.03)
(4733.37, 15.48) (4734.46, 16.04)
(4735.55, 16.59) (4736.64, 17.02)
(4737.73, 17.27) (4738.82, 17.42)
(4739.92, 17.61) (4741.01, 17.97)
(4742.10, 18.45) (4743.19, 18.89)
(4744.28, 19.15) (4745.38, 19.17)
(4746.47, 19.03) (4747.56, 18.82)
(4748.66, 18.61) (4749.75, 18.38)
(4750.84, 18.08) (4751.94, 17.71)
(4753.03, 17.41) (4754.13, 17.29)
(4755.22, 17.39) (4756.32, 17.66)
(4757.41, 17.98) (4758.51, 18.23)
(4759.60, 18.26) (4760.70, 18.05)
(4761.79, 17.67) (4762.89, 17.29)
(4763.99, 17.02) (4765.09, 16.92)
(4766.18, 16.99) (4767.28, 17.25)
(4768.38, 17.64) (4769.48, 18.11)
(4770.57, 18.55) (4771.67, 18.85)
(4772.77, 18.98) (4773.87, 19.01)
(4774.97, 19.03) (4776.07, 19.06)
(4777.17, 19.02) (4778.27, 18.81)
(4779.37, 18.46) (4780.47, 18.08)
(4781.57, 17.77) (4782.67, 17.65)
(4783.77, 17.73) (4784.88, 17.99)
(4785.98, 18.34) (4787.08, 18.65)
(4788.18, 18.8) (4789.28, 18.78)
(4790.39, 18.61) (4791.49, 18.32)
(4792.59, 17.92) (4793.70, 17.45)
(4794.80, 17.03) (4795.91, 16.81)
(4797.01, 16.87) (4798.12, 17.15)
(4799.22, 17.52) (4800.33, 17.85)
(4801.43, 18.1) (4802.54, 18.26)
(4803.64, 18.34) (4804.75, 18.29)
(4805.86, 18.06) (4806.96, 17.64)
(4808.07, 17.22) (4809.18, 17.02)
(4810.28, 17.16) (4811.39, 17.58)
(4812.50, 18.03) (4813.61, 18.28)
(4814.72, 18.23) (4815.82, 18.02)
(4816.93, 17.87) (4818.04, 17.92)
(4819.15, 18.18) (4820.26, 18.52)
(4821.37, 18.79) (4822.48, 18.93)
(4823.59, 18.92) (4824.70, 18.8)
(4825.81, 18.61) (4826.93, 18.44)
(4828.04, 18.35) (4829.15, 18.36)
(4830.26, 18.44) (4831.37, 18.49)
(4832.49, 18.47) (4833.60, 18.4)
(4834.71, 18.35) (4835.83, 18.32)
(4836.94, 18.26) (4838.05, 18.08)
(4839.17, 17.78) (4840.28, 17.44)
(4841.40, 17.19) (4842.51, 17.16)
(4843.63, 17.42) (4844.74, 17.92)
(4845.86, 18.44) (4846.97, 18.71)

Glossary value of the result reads 0.6 angstrom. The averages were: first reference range 16.9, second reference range 18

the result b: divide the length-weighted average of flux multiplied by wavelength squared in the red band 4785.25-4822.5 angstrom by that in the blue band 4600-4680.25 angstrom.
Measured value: 1.13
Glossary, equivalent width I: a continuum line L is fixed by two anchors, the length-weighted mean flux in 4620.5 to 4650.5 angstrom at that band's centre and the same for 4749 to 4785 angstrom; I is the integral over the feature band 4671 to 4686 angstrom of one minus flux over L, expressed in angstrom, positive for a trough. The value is 0.4 angstrom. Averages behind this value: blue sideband 17.1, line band 17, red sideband 18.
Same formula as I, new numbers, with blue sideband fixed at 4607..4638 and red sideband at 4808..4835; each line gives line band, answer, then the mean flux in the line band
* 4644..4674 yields 1.4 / 16.5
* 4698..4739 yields 0.5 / 17.4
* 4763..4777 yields -0.1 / 18.1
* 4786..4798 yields 0.1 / 17.9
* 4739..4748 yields -0.4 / 18.6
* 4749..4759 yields 0.0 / 17.8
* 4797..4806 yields 0.1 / 17.9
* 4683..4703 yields -0.2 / 17.6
